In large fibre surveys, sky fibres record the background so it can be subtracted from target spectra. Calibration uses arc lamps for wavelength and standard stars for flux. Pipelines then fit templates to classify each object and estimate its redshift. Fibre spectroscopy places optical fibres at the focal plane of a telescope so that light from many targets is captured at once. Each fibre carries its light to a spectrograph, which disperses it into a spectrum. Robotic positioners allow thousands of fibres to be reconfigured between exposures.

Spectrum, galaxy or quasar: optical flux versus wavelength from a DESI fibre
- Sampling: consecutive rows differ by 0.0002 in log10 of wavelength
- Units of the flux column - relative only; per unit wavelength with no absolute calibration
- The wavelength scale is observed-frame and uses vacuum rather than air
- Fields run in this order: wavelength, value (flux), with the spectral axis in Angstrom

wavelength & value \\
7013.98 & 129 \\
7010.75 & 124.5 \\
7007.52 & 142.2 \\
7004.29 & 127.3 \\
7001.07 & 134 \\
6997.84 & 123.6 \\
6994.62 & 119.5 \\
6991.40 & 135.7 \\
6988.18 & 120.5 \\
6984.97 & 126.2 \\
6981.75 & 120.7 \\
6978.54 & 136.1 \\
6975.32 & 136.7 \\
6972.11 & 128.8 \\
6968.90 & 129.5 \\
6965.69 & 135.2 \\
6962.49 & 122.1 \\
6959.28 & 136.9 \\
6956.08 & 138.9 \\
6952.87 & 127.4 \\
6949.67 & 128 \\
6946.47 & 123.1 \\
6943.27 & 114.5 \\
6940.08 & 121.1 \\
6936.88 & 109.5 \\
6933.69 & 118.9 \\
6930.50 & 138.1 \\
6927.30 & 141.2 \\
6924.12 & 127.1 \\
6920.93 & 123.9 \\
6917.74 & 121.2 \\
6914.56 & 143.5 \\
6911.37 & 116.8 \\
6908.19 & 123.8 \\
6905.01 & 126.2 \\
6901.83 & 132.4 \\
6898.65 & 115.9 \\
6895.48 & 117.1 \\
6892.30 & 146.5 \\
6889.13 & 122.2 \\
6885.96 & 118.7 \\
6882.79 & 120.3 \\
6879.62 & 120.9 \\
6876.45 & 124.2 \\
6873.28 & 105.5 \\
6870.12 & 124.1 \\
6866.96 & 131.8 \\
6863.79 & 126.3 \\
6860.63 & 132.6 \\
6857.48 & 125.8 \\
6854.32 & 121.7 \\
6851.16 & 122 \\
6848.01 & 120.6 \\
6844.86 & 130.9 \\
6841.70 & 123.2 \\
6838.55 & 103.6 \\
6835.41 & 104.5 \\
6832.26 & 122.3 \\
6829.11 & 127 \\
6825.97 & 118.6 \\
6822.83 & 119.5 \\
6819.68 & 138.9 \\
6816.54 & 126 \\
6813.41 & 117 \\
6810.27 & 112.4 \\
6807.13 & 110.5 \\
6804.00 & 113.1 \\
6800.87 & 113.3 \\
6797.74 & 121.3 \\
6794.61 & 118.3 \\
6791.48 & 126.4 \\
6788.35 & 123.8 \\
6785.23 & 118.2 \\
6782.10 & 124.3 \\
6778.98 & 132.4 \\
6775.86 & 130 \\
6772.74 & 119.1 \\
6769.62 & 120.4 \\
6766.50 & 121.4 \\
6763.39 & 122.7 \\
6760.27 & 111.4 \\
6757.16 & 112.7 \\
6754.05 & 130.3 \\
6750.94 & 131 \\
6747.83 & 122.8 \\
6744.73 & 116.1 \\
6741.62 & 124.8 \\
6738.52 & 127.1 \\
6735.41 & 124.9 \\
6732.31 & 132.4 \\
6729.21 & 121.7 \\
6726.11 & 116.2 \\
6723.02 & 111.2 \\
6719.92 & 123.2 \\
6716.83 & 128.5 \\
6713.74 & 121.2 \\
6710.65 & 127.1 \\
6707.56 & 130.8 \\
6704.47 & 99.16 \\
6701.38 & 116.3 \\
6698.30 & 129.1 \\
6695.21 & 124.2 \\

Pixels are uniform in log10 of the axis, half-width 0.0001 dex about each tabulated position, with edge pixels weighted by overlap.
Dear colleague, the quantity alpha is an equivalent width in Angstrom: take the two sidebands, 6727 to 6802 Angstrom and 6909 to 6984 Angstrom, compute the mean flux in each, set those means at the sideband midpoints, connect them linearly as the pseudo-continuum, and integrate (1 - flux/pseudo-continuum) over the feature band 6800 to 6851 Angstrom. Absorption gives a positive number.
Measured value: 2.2 Angstrom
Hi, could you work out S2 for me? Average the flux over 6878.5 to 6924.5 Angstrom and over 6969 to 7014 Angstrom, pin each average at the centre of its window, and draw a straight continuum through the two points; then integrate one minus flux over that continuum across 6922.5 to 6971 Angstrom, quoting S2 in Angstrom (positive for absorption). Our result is -0.16 Angstrom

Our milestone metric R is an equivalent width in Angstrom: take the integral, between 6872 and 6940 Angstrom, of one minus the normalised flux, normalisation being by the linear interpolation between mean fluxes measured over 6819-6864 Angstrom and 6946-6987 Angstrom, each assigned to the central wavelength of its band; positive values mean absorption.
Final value 0.9 Angstrom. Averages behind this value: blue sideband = 122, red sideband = 130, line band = 124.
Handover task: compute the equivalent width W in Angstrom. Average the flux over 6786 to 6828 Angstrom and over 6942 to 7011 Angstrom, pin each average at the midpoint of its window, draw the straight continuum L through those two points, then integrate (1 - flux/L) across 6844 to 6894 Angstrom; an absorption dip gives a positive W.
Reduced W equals -0.5 Angstrom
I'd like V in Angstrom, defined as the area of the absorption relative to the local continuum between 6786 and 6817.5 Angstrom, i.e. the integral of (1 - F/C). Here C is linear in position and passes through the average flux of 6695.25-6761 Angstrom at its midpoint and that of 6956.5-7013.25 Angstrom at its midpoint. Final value 1.6 Angstrom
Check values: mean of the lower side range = 122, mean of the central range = 118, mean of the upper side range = 130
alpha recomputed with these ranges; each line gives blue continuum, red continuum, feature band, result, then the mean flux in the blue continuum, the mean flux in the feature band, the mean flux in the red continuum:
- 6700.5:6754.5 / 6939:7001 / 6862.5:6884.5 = 0.68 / 122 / 122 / 128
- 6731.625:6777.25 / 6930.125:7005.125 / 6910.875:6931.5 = -0.76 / 123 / 131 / 127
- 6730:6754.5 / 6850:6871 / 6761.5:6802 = 1.16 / 126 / 122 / 126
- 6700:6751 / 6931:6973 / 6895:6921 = 0.06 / 122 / 125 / 126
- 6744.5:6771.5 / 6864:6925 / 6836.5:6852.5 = 0.47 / 121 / 120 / 124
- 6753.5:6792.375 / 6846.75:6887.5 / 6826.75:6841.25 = 0.86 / 122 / 115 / 123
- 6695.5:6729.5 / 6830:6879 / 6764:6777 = -0.18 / 121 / 122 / 121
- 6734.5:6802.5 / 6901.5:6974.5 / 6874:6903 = 0.53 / 122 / 124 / 127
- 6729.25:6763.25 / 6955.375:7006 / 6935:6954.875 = 1.16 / 123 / 121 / 129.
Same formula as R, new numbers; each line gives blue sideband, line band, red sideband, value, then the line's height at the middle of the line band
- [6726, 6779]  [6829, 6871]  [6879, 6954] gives 0.6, 124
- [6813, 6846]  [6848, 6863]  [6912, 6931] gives -0.1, 124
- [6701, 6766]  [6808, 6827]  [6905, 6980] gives 0.4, 124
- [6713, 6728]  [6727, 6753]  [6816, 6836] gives -0.9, 121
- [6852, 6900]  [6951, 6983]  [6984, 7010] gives -1.0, 127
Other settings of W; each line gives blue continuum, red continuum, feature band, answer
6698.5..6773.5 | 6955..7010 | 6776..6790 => -0.2 Angstrom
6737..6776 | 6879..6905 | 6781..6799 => 0.1 Angstrom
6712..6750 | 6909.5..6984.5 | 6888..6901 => 0.1 Angstrom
